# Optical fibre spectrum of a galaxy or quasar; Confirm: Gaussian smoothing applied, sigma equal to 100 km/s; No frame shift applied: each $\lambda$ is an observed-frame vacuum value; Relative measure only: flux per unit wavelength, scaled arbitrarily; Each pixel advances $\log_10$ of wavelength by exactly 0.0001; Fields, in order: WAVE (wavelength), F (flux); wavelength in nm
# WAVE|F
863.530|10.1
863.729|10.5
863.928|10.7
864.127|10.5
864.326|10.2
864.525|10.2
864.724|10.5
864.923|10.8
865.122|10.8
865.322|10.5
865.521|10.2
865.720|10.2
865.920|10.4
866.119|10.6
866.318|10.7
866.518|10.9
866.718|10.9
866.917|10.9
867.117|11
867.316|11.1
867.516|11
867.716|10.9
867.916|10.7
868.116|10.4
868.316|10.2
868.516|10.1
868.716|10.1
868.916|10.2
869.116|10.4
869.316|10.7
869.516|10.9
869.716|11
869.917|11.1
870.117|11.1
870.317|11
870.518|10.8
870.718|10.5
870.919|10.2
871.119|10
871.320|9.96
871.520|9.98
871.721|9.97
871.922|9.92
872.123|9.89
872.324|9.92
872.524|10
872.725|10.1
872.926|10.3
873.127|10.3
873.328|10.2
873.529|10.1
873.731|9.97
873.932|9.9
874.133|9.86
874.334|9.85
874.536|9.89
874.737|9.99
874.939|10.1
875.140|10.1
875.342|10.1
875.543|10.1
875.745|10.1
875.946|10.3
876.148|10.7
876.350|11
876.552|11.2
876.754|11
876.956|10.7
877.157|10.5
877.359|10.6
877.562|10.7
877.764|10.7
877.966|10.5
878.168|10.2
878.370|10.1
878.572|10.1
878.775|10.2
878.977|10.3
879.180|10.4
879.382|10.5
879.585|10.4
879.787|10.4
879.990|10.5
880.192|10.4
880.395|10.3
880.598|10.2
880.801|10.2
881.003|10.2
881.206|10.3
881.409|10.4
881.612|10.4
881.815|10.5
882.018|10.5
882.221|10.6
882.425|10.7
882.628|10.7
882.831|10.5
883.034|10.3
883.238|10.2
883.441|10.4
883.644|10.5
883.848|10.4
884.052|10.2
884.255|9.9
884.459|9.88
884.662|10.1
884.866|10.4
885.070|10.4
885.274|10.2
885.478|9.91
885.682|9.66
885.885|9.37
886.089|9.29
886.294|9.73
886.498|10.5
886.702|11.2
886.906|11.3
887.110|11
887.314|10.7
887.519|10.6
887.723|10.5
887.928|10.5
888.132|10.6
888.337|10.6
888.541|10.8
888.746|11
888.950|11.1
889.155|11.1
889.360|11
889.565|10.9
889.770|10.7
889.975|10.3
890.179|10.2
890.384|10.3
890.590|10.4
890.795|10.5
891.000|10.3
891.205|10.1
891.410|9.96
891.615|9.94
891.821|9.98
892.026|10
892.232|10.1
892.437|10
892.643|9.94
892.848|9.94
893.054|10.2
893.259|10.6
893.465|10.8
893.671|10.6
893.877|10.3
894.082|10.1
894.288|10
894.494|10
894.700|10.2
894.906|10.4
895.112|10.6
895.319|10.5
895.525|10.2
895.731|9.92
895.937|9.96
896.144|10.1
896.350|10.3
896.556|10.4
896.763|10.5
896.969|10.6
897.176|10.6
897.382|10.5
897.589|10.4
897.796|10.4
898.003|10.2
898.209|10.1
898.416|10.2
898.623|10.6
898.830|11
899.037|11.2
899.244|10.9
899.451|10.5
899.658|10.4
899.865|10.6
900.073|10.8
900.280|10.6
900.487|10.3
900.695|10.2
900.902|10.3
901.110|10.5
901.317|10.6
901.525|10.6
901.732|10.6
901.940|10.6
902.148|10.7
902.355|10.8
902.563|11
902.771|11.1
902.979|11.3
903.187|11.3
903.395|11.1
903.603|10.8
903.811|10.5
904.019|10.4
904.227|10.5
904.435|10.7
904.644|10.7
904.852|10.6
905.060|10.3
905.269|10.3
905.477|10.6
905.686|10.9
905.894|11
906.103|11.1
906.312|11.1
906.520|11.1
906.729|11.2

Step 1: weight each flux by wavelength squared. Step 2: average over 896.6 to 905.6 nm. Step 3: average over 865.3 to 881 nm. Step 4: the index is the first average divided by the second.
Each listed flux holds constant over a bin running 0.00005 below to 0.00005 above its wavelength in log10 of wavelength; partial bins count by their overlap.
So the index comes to 1.09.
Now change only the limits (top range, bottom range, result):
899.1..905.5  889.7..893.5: 1.07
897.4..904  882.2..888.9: 1.06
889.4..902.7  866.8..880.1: 1.05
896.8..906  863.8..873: 1.09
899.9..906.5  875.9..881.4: 1.08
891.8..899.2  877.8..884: 1.03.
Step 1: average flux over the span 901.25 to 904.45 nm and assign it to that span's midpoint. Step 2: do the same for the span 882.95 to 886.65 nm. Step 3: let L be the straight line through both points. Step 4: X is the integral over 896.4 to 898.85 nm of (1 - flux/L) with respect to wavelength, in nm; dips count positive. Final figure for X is 0.04 nm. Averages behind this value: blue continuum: 10.1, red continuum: 10.8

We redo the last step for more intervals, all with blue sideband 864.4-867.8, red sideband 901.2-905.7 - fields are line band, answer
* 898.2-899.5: 0.00 nm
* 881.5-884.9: 0.11 nm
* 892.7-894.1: 0.05 nm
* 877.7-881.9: 0.14 nm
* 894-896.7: 0.13 nm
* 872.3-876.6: 0.21 nm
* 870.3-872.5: 0.11 nm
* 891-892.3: 0.08 nm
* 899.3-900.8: 0.03 nm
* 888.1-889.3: -0.02 nm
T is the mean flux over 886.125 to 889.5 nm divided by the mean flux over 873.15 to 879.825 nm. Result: 1.04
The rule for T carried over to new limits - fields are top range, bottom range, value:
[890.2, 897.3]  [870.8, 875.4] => 1.02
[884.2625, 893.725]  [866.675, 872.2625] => 0.99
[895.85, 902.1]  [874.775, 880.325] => 1.01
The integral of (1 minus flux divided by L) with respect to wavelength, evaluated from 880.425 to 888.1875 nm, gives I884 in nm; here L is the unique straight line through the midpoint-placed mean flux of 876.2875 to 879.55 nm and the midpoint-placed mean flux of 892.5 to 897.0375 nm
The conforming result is 0.07 nm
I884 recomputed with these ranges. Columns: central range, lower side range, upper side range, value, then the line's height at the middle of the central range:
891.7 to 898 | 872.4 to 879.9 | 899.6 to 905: 0.18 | 10.6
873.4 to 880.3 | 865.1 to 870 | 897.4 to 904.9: 0.19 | 10.6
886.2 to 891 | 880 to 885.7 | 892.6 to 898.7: -0.17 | 10.3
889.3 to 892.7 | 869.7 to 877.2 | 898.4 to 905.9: 0.09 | 10.5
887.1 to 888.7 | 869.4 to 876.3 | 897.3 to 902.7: -0.04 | 10.4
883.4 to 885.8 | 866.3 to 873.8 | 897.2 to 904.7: 0.09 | 10.5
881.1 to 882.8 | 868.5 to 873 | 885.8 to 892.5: -0.02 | 10.4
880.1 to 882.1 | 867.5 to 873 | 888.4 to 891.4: 0.03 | 10.5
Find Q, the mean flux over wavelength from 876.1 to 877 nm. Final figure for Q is 10.9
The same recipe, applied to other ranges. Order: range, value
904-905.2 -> 10.5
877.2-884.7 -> 10.4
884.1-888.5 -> 10.3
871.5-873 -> 10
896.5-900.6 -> 10.5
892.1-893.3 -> 10.1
